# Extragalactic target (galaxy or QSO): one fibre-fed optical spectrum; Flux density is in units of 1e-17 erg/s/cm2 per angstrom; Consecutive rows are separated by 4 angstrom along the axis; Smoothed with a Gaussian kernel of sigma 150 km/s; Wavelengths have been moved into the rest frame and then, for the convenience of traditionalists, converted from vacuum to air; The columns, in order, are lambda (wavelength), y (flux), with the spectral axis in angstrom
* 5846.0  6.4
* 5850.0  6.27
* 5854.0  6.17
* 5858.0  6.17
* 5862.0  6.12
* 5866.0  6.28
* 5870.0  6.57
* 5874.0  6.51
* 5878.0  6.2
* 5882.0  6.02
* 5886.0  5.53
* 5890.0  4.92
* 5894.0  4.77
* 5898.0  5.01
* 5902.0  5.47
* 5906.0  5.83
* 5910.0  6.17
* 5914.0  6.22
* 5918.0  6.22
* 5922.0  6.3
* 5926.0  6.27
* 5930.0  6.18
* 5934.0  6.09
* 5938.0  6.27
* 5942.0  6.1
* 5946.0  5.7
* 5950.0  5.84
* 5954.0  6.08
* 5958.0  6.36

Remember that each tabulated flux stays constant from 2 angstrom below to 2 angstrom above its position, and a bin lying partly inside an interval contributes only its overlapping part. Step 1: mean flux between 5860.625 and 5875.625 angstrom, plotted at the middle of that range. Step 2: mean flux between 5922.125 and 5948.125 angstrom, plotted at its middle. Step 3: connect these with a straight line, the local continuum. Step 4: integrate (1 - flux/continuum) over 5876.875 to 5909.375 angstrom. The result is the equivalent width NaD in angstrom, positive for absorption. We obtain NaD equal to 4.1 angstrom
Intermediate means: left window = 6.38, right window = 6.11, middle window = 5.48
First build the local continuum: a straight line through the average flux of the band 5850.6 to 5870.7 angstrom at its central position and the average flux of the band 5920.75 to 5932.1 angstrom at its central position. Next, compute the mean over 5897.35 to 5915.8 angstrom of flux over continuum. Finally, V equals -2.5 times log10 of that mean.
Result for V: 0.08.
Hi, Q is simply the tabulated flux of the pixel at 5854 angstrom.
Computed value 6.17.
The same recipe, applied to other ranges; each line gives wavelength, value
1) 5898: 5.01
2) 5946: 5.7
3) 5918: 6.22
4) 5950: 5.84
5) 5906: 5.83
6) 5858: 6.17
